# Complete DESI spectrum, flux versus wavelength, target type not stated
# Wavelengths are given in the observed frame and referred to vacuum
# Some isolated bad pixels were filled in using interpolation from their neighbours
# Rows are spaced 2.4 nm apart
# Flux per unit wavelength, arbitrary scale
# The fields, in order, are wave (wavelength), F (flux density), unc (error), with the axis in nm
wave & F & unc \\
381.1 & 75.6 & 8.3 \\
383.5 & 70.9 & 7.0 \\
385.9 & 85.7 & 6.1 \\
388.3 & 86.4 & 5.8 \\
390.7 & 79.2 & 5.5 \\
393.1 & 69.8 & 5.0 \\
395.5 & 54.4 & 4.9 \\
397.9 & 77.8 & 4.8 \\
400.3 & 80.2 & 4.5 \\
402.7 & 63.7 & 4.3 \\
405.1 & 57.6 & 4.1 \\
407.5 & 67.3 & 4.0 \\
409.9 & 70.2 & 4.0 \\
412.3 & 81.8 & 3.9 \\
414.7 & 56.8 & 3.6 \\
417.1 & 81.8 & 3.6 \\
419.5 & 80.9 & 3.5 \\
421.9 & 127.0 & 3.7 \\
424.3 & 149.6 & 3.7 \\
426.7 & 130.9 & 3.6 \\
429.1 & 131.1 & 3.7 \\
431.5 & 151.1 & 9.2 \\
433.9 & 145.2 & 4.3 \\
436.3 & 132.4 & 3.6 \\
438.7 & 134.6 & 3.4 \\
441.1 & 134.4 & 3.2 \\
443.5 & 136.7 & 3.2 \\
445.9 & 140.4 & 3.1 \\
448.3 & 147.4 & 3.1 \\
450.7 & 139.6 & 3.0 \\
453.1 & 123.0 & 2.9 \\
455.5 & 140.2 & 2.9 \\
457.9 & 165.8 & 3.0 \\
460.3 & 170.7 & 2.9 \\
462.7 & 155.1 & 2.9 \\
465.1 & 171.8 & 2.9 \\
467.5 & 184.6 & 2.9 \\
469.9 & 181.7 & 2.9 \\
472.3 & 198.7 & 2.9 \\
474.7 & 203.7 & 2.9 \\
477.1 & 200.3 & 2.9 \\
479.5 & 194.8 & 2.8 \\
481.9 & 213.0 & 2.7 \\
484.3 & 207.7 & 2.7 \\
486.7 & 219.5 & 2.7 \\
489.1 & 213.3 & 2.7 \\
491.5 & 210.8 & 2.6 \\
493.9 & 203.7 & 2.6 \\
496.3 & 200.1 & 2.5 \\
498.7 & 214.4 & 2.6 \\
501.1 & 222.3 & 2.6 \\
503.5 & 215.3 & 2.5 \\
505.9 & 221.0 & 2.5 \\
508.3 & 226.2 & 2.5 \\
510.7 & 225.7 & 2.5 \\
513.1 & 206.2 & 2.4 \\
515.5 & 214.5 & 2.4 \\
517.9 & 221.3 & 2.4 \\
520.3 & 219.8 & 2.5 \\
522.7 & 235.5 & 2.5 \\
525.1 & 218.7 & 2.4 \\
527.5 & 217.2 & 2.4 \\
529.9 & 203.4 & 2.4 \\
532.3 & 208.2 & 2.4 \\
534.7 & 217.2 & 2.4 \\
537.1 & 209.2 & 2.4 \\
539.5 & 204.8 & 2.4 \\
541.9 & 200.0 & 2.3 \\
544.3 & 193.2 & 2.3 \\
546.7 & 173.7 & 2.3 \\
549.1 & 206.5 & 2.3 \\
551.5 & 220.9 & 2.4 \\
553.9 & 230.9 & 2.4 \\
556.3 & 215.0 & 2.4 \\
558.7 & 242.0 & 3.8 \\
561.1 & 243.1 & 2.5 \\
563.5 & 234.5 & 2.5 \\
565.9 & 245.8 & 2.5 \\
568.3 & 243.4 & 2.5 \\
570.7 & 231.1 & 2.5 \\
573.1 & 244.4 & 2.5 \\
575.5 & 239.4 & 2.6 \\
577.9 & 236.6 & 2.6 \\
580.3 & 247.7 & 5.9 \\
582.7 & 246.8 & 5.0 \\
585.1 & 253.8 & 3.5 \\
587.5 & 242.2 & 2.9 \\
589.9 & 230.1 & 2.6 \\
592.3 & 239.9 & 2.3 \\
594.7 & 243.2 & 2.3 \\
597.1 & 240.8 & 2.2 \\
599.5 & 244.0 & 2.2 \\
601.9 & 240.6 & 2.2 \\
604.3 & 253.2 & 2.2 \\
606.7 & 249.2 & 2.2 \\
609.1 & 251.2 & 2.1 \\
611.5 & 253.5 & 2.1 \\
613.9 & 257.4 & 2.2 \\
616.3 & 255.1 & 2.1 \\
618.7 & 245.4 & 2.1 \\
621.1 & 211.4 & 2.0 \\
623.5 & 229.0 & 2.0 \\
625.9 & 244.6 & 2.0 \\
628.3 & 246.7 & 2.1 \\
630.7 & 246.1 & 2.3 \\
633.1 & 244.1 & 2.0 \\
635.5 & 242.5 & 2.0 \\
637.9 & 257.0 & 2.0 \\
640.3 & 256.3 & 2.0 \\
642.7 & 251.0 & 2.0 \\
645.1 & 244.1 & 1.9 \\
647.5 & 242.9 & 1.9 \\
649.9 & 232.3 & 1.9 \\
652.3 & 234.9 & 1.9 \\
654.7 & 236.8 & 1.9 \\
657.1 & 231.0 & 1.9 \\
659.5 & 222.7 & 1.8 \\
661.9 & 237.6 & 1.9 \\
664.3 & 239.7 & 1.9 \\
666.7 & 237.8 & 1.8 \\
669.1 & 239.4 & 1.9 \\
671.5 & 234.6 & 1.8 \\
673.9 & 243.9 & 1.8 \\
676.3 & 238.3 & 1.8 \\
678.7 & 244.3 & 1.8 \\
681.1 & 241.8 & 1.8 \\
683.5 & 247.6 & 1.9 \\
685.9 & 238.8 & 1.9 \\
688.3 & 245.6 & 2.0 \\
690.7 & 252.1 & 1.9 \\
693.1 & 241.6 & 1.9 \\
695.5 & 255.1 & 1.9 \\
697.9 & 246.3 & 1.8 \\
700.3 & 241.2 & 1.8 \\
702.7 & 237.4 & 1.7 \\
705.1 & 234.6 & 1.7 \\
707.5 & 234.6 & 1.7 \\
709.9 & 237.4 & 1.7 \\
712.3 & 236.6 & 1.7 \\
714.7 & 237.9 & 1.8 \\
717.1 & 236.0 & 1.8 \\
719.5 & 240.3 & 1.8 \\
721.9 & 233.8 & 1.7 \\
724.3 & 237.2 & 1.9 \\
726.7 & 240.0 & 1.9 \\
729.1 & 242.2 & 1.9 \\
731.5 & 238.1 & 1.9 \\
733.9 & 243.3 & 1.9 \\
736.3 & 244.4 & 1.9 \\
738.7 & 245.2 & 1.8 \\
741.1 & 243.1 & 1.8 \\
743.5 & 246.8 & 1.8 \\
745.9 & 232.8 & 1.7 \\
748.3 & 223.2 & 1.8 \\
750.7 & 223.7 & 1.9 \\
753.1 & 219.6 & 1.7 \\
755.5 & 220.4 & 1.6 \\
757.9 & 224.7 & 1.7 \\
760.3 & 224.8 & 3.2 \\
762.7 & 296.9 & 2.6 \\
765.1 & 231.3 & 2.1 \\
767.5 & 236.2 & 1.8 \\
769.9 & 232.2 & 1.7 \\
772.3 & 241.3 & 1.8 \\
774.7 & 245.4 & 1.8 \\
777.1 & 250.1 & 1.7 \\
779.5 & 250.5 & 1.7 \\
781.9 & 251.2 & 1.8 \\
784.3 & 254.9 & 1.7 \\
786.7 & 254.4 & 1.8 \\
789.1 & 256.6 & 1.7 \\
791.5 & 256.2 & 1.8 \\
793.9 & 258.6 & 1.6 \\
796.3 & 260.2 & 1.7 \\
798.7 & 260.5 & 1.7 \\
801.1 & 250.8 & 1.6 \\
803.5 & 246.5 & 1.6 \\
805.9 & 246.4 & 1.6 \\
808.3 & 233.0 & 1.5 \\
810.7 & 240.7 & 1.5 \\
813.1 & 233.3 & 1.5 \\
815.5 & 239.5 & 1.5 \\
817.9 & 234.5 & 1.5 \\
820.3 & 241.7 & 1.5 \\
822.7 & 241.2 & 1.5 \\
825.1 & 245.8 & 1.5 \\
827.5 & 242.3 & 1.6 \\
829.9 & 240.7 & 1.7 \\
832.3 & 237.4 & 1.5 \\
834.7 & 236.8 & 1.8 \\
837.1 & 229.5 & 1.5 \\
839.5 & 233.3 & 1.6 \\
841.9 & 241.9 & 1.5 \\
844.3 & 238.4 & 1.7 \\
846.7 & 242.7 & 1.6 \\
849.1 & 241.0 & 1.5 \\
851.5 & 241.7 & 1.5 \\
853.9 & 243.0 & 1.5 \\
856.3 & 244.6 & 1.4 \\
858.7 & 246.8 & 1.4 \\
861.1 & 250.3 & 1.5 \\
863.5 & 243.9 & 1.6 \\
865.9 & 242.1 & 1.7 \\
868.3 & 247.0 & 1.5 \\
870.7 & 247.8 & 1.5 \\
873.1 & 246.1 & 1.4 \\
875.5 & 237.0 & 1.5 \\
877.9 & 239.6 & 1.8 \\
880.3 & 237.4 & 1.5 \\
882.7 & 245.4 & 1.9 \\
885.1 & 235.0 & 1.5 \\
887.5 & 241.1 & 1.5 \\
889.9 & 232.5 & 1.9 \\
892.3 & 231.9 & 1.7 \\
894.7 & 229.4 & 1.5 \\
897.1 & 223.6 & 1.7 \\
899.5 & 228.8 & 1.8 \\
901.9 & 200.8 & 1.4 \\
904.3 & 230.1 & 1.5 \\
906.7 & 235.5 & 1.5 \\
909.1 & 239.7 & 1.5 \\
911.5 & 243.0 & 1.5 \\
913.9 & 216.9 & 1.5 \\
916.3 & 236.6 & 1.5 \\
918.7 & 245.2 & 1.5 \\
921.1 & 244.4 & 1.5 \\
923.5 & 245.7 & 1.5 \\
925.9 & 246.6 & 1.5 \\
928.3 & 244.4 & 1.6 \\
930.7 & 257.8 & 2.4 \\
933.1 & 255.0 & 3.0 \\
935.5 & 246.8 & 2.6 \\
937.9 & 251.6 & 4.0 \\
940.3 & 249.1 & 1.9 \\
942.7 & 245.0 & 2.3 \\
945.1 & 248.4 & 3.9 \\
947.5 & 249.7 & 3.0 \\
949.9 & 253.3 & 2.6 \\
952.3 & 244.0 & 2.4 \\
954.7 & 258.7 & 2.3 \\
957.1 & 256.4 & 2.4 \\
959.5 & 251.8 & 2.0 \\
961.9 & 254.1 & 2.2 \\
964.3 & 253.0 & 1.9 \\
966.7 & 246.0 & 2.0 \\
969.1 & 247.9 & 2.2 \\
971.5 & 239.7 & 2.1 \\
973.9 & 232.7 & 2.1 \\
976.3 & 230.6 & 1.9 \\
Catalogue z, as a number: 0.05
